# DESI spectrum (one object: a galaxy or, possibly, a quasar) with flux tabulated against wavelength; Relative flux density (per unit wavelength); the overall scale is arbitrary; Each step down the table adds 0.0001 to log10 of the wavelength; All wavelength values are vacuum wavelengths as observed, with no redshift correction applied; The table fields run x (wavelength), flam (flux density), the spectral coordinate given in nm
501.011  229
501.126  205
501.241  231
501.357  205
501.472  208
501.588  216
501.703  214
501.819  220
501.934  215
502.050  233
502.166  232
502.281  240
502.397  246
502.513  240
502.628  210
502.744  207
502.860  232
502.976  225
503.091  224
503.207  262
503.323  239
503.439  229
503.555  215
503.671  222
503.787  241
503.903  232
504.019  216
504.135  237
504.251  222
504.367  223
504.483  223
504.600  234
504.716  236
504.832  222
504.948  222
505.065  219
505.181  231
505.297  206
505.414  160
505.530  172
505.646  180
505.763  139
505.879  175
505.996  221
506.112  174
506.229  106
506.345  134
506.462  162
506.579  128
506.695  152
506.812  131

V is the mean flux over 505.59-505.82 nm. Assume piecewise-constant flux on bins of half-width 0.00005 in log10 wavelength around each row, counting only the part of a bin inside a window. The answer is 159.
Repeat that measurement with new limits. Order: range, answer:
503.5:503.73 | 219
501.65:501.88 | 217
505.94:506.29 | 167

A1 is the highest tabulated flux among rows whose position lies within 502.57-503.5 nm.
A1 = 262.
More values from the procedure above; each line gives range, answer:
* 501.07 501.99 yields 231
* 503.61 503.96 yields 241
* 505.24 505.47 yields 206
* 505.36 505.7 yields 180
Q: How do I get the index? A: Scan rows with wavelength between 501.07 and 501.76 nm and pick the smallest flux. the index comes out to 205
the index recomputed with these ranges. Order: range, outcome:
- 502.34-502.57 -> 240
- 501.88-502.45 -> 215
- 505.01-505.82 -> 139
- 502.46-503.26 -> 207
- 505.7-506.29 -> 106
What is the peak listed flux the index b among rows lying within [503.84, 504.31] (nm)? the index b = 237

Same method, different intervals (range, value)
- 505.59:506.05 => 221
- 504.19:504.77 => 236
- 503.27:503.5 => 239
